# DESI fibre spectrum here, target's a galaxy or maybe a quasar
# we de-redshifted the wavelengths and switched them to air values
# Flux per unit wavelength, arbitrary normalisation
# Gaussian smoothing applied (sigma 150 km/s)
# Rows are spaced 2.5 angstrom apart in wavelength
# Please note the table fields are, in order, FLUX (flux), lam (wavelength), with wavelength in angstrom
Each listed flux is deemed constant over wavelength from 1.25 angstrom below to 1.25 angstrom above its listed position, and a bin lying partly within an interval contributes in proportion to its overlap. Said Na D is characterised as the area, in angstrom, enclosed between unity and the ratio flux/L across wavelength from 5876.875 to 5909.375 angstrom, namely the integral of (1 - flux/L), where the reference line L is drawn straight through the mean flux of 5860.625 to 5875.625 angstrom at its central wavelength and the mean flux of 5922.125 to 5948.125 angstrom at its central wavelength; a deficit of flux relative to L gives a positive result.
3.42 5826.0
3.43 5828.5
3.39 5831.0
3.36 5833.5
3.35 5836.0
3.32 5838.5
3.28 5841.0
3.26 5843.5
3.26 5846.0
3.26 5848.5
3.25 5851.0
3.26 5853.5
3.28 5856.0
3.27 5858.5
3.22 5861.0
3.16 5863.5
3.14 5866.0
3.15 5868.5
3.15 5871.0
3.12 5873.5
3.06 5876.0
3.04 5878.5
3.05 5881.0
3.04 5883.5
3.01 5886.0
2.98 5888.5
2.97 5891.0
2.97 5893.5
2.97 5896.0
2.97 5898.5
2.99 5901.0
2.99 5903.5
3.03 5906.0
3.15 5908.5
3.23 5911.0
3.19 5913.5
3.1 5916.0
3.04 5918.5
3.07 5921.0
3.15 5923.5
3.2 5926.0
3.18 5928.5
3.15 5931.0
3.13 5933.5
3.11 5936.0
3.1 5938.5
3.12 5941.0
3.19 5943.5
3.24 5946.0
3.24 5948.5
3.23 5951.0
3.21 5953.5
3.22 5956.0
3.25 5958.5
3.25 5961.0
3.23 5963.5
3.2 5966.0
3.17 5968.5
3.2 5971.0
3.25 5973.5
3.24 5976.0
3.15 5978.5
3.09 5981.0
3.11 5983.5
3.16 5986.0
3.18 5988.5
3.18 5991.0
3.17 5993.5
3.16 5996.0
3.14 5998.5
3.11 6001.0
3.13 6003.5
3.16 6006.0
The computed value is 1.4 angstrom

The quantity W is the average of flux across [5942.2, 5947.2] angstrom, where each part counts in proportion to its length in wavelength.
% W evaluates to 3.21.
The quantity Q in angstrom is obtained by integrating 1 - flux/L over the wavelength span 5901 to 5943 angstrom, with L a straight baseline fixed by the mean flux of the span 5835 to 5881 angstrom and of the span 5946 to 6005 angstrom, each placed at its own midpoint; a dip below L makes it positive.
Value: 1.02 angstrom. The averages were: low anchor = 3.21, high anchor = 3.19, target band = 3.12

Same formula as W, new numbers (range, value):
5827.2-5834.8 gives 3.39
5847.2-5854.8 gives 3.26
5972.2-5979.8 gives 3.21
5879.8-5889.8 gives 3.02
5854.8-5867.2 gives 3.21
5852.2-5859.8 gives 3.27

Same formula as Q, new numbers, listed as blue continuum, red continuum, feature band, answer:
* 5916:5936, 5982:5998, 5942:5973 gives -0.8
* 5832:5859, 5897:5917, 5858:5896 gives 1.2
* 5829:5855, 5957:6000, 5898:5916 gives 0.9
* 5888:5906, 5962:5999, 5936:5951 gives -0.4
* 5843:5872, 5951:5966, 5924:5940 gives 0.4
